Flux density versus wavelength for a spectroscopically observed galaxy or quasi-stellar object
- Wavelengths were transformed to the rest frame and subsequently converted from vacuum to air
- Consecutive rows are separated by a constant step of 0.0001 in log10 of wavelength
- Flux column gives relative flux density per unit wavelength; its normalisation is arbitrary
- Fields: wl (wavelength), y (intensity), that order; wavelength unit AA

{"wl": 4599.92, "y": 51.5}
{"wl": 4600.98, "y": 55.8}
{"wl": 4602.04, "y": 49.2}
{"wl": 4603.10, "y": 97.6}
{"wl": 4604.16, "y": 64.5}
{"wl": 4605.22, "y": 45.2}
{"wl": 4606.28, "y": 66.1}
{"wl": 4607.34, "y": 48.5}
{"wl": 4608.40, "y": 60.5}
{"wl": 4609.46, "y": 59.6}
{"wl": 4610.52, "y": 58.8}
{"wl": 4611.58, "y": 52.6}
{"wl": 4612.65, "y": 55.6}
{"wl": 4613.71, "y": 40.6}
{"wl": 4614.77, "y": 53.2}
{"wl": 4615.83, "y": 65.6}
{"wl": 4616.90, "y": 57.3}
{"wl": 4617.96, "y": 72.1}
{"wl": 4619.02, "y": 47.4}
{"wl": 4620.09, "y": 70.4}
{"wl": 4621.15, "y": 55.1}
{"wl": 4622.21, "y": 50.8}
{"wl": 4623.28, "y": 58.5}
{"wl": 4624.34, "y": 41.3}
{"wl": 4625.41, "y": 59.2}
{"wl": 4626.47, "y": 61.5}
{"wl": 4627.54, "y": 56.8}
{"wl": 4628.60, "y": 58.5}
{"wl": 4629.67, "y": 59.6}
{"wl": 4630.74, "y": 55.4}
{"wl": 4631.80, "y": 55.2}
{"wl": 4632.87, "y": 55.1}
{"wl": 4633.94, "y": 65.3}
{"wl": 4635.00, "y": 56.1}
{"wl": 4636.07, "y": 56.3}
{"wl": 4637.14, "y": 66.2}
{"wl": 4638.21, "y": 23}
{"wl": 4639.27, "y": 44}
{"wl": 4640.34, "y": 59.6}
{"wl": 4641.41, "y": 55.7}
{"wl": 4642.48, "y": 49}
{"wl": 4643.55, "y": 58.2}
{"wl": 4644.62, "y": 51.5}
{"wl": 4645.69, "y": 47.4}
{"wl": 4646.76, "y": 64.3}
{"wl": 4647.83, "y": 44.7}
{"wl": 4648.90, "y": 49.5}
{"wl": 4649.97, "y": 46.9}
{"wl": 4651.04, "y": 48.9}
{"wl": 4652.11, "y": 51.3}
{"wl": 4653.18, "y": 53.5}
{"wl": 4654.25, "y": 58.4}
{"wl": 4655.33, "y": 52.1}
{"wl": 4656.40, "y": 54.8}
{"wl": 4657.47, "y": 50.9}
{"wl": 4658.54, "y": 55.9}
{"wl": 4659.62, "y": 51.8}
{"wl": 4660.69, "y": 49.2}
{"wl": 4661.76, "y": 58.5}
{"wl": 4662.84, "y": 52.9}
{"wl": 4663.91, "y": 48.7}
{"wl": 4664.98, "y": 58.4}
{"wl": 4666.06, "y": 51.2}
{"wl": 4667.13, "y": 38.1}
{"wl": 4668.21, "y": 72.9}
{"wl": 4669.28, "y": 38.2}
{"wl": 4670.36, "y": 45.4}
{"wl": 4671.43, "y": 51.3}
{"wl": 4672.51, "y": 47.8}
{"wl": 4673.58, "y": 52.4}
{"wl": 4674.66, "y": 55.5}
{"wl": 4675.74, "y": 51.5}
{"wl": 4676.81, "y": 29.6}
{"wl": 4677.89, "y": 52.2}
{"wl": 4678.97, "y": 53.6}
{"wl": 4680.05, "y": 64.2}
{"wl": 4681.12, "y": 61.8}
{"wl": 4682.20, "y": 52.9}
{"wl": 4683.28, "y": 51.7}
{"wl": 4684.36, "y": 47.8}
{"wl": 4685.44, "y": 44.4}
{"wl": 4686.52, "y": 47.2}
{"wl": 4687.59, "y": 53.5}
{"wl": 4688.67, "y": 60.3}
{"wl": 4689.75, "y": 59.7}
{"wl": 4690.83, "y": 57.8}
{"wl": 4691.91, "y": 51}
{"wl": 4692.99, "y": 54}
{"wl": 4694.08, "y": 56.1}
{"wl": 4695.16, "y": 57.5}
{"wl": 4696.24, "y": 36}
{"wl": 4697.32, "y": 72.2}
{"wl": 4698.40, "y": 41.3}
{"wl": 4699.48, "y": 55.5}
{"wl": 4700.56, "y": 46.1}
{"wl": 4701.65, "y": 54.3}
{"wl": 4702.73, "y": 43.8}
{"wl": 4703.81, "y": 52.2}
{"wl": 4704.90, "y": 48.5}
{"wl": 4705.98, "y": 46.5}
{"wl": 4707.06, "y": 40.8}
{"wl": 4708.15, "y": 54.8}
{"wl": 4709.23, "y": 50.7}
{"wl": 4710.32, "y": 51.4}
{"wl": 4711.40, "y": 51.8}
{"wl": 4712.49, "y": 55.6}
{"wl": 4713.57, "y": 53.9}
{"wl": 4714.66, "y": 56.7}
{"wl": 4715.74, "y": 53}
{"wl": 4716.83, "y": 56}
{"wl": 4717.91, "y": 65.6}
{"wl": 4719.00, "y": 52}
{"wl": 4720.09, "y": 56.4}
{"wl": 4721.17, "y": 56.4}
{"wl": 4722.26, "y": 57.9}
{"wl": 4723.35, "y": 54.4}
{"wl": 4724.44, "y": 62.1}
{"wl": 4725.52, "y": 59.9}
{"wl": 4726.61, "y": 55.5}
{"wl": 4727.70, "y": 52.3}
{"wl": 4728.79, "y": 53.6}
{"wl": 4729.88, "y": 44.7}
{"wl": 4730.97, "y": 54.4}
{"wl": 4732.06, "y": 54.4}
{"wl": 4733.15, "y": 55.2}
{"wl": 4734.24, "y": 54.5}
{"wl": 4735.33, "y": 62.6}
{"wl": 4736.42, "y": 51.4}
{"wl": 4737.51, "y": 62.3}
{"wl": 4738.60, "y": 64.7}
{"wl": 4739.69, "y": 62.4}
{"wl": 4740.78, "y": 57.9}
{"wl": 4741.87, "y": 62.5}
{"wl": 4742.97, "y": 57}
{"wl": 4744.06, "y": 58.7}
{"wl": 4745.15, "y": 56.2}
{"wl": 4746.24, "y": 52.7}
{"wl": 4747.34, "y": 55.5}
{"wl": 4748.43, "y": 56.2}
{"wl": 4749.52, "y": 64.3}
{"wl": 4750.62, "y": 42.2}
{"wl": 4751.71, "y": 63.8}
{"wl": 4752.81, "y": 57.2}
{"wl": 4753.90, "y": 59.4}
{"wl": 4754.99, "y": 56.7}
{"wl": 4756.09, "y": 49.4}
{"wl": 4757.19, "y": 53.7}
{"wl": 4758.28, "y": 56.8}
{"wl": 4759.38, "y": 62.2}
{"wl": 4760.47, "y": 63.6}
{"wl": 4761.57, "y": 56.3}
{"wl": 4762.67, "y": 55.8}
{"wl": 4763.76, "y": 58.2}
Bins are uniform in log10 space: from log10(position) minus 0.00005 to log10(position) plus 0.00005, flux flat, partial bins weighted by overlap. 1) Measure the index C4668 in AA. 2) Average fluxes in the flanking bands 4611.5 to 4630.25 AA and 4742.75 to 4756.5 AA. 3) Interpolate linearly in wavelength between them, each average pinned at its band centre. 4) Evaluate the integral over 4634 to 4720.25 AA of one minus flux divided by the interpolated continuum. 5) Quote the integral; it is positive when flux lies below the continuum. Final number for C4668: 6.4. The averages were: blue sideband 56.5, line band 52.2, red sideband 56.2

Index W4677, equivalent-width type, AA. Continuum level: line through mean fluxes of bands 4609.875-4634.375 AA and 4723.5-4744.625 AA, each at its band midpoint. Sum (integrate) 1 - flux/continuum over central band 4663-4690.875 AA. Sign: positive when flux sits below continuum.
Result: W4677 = 2.53 AA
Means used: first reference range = 56.8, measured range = 51.8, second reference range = 57.1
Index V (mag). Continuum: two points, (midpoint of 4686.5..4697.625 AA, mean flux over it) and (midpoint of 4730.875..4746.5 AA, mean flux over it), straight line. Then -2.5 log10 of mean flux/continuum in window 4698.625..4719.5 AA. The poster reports 0.09 mag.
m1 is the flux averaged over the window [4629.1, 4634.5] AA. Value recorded 58.1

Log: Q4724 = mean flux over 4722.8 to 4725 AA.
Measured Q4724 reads 58.4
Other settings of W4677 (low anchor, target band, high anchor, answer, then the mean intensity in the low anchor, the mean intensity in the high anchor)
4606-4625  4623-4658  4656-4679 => 0.1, 56.2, 50.9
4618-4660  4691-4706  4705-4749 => 1.0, 54.1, 55.5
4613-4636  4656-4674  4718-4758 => 1.6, 56.9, 56.5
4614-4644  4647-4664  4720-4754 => 1.2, 55.8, 56.8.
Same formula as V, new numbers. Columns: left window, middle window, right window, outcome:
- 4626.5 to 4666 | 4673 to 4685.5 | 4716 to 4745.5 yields 0.065 mag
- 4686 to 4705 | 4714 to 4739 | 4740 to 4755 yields -0.017 mag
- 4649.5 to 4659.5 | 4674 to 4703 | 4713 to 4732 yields 0.034 mag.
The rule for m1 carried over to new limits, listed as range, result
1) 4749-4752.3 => 56.6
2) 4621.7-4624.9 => 50.2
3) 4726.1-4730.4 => 51.5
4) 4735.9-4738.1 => 57.1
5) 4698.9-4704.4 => 50.3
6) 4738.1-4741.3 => 61.7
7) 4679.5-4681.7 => 62.9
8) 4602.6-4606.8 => 68.2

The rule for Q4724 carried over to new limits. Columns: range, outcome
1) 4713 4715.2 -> 55.4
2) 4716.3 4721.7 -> 57.4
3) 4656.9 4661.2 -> 52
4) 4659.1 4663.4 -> 53.1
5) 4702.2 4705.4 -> 48.1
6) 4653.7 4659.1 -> 54.3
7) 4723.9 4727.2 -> 59.2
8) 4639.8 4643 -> 54.7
